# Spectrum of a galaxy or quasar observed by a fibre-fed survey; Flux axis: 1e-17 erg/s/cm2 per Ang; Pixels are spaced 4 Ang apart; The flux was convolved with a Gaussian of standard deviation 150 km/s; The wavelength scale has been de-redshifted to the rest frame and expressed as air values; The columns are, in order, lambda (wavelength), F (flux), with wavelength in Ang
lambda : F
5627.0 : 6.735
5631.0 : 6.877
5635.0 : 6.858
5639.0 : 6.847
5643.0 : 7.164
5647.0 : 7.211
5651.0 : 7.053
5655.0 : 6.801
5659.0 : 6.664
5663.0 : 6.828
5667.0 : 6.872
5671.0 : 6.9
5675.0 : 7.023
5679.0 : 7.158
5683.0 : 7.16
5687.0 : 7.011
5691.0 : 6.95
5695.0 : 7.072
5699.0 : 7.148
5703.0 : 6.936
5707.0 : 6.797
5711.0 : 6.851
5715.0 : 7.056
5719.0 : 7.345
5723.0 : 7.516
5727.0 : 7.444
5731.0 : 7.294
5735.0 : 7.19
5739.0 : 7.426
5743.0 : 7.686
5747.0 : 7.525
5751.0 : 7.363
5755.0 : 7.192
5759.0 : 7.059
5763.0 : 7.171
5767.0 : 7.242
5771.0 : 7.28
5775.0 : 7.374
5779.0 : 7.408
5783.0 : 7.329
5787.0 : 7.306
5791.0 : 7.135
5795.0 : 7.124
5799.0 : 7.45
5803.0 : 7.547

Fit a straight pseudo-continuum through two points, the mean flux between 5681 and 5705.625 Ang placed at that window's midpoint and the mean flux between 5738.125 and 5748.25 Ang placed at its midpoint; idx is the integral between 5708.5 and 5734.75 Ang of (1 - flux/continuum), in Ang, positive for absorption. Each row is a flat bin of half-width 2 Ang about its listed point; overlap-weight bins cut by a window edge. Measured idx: 0.4 Ang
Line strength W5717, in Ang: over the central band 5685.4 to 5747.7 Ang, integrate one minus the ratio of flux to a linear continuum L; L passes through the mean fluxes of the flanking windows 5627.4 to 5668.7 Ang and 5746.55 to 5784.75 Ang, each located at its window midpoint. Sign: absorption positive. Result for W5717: -0.6 Ang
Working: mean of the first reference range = 6.91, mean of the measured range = 7.2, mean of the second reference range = 7.28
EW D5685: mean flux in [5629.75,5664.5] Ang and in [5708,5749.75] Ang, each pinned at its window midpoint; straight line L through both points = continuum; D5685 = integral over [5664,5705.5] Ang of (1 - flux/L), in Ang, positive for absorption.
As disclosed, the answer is 0.5 Ang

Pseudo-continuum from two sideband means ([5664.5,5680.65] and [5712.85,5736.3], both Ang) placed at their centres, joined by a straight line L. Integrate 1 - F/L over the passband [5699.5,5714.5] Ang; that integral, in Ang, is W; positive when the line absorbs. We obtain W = 0.6 Ang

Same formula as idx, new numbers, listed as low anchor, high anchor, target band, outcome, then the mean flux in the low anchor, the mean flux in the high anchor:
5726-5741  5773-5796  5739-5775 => -0.07 Ang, 7.33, 7.29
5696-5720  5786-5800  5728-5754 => -1.13 Ang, 7.01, 7.24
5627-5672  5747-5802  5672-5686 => -0.19 Ang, 6.91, 7.28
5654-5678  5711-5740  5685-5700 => 0.03 Ang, 6.86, 7.29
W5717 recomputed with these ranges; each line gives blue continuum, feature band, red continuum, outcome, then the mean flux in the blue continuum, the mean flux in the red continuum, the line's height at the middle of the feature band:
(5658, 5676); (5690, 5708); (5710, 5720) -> 0.0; 6.86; 7.08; 7.01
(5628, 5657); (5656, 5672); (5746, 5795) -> 0.5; 6.96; 7.27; 7.02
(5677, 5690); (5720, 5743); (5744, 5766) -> -0.6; 7.1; 7.28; 7.22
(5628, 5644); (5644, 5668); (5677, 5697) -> 0.2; 6.91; 7.07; 6.97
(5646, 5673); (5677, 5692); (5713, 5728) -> 0.0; 6.89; 7.33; 7.07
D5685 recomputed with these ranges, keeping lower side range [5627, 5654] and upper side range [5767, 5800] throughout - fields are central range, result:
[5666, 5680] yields 0.1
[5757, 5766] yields 0.1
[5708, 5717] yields 0.3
